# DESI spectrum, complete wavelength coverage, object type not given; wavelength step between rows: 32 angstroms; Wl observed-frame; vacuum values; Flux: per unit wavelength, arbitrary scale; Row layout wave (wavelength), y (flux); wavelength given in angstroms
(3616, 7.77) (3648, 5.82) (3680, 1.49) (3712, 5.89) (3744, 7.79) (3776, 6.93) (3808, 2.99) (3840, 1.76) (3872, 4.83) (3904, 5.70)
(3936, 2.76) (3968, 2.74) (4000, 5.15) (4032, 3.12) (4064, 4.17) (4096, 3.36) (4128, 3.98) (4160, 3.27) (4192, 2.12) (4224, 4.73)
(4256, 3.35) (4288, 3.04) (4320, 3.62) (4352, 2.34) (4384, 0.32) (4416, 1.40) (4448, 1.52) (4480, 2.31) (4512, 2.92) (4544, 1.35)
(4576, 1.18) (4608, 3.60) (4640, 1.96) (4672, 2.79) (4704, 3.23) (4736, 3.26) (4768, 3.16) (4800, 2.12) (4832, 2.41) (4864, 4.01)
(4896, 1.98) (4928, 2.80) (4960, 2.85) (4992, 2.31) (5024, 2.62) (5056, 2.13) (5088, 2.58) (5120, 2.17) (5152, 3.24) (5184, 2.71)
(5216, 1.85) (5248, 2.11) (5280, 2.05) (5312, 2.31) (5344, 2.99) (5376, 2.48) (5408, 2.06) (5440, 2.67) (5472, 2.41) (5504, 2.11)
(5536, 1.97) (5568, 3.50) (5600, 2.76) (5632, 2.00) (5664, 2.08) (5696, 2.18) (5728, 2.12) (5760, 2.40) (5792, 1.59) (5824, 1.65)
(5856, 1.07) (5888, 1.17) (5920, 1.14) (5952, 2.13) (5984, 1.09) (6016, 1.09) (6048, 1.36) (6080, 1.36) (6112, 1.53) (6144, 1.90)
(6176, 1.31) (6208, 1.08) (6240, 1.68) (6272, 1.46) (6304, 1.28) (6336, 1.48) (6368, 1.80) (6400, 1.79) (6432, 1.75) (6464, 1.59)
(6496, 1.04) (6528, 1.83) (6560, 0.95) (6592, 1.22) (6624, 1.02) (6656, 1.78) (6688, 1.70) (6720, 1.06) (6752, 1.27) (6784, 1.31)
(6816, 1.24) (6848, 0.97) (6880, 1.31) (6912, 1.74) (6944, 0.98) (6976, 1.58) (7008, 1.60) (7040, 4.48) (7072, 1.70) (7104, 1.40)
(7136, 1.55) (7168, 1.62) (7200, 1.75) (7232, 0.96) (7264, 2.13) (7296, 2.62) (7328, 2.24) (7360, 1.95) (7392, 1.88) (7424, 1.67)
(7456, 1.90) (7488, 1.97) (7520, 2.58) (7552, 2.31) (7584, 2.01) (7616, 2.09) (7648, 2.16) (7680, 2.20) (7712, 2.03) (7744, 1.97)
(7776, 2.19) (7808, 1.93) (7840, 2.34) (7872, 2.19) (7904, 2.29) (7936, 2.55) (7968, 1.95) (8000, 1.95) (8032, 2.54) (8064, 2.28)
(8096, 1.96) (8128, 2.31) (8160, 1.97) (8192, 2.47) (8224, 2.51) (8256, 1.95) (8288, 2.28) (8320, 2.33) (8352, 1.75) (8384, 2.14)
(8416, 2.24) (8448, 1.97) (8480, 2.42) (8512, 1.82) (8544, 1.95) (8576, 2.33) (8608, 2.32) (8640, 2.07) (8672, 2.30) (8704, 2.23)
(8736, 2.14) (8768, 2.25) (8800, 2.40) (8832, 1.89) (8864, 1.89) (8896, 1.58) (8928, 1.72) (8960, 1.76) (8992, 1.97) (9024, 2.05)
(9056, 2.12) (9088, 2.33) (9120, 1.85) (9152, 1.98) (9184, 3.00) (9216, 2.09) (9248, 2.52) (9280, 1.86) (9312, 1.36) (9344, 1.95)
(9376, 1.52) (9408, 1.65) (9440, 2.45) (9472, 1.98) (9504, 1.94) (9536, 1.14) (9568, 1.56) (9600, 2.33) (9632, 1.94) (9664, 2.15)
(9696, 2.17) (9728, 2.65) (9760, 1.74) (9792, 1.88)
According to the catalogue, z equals 0.887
